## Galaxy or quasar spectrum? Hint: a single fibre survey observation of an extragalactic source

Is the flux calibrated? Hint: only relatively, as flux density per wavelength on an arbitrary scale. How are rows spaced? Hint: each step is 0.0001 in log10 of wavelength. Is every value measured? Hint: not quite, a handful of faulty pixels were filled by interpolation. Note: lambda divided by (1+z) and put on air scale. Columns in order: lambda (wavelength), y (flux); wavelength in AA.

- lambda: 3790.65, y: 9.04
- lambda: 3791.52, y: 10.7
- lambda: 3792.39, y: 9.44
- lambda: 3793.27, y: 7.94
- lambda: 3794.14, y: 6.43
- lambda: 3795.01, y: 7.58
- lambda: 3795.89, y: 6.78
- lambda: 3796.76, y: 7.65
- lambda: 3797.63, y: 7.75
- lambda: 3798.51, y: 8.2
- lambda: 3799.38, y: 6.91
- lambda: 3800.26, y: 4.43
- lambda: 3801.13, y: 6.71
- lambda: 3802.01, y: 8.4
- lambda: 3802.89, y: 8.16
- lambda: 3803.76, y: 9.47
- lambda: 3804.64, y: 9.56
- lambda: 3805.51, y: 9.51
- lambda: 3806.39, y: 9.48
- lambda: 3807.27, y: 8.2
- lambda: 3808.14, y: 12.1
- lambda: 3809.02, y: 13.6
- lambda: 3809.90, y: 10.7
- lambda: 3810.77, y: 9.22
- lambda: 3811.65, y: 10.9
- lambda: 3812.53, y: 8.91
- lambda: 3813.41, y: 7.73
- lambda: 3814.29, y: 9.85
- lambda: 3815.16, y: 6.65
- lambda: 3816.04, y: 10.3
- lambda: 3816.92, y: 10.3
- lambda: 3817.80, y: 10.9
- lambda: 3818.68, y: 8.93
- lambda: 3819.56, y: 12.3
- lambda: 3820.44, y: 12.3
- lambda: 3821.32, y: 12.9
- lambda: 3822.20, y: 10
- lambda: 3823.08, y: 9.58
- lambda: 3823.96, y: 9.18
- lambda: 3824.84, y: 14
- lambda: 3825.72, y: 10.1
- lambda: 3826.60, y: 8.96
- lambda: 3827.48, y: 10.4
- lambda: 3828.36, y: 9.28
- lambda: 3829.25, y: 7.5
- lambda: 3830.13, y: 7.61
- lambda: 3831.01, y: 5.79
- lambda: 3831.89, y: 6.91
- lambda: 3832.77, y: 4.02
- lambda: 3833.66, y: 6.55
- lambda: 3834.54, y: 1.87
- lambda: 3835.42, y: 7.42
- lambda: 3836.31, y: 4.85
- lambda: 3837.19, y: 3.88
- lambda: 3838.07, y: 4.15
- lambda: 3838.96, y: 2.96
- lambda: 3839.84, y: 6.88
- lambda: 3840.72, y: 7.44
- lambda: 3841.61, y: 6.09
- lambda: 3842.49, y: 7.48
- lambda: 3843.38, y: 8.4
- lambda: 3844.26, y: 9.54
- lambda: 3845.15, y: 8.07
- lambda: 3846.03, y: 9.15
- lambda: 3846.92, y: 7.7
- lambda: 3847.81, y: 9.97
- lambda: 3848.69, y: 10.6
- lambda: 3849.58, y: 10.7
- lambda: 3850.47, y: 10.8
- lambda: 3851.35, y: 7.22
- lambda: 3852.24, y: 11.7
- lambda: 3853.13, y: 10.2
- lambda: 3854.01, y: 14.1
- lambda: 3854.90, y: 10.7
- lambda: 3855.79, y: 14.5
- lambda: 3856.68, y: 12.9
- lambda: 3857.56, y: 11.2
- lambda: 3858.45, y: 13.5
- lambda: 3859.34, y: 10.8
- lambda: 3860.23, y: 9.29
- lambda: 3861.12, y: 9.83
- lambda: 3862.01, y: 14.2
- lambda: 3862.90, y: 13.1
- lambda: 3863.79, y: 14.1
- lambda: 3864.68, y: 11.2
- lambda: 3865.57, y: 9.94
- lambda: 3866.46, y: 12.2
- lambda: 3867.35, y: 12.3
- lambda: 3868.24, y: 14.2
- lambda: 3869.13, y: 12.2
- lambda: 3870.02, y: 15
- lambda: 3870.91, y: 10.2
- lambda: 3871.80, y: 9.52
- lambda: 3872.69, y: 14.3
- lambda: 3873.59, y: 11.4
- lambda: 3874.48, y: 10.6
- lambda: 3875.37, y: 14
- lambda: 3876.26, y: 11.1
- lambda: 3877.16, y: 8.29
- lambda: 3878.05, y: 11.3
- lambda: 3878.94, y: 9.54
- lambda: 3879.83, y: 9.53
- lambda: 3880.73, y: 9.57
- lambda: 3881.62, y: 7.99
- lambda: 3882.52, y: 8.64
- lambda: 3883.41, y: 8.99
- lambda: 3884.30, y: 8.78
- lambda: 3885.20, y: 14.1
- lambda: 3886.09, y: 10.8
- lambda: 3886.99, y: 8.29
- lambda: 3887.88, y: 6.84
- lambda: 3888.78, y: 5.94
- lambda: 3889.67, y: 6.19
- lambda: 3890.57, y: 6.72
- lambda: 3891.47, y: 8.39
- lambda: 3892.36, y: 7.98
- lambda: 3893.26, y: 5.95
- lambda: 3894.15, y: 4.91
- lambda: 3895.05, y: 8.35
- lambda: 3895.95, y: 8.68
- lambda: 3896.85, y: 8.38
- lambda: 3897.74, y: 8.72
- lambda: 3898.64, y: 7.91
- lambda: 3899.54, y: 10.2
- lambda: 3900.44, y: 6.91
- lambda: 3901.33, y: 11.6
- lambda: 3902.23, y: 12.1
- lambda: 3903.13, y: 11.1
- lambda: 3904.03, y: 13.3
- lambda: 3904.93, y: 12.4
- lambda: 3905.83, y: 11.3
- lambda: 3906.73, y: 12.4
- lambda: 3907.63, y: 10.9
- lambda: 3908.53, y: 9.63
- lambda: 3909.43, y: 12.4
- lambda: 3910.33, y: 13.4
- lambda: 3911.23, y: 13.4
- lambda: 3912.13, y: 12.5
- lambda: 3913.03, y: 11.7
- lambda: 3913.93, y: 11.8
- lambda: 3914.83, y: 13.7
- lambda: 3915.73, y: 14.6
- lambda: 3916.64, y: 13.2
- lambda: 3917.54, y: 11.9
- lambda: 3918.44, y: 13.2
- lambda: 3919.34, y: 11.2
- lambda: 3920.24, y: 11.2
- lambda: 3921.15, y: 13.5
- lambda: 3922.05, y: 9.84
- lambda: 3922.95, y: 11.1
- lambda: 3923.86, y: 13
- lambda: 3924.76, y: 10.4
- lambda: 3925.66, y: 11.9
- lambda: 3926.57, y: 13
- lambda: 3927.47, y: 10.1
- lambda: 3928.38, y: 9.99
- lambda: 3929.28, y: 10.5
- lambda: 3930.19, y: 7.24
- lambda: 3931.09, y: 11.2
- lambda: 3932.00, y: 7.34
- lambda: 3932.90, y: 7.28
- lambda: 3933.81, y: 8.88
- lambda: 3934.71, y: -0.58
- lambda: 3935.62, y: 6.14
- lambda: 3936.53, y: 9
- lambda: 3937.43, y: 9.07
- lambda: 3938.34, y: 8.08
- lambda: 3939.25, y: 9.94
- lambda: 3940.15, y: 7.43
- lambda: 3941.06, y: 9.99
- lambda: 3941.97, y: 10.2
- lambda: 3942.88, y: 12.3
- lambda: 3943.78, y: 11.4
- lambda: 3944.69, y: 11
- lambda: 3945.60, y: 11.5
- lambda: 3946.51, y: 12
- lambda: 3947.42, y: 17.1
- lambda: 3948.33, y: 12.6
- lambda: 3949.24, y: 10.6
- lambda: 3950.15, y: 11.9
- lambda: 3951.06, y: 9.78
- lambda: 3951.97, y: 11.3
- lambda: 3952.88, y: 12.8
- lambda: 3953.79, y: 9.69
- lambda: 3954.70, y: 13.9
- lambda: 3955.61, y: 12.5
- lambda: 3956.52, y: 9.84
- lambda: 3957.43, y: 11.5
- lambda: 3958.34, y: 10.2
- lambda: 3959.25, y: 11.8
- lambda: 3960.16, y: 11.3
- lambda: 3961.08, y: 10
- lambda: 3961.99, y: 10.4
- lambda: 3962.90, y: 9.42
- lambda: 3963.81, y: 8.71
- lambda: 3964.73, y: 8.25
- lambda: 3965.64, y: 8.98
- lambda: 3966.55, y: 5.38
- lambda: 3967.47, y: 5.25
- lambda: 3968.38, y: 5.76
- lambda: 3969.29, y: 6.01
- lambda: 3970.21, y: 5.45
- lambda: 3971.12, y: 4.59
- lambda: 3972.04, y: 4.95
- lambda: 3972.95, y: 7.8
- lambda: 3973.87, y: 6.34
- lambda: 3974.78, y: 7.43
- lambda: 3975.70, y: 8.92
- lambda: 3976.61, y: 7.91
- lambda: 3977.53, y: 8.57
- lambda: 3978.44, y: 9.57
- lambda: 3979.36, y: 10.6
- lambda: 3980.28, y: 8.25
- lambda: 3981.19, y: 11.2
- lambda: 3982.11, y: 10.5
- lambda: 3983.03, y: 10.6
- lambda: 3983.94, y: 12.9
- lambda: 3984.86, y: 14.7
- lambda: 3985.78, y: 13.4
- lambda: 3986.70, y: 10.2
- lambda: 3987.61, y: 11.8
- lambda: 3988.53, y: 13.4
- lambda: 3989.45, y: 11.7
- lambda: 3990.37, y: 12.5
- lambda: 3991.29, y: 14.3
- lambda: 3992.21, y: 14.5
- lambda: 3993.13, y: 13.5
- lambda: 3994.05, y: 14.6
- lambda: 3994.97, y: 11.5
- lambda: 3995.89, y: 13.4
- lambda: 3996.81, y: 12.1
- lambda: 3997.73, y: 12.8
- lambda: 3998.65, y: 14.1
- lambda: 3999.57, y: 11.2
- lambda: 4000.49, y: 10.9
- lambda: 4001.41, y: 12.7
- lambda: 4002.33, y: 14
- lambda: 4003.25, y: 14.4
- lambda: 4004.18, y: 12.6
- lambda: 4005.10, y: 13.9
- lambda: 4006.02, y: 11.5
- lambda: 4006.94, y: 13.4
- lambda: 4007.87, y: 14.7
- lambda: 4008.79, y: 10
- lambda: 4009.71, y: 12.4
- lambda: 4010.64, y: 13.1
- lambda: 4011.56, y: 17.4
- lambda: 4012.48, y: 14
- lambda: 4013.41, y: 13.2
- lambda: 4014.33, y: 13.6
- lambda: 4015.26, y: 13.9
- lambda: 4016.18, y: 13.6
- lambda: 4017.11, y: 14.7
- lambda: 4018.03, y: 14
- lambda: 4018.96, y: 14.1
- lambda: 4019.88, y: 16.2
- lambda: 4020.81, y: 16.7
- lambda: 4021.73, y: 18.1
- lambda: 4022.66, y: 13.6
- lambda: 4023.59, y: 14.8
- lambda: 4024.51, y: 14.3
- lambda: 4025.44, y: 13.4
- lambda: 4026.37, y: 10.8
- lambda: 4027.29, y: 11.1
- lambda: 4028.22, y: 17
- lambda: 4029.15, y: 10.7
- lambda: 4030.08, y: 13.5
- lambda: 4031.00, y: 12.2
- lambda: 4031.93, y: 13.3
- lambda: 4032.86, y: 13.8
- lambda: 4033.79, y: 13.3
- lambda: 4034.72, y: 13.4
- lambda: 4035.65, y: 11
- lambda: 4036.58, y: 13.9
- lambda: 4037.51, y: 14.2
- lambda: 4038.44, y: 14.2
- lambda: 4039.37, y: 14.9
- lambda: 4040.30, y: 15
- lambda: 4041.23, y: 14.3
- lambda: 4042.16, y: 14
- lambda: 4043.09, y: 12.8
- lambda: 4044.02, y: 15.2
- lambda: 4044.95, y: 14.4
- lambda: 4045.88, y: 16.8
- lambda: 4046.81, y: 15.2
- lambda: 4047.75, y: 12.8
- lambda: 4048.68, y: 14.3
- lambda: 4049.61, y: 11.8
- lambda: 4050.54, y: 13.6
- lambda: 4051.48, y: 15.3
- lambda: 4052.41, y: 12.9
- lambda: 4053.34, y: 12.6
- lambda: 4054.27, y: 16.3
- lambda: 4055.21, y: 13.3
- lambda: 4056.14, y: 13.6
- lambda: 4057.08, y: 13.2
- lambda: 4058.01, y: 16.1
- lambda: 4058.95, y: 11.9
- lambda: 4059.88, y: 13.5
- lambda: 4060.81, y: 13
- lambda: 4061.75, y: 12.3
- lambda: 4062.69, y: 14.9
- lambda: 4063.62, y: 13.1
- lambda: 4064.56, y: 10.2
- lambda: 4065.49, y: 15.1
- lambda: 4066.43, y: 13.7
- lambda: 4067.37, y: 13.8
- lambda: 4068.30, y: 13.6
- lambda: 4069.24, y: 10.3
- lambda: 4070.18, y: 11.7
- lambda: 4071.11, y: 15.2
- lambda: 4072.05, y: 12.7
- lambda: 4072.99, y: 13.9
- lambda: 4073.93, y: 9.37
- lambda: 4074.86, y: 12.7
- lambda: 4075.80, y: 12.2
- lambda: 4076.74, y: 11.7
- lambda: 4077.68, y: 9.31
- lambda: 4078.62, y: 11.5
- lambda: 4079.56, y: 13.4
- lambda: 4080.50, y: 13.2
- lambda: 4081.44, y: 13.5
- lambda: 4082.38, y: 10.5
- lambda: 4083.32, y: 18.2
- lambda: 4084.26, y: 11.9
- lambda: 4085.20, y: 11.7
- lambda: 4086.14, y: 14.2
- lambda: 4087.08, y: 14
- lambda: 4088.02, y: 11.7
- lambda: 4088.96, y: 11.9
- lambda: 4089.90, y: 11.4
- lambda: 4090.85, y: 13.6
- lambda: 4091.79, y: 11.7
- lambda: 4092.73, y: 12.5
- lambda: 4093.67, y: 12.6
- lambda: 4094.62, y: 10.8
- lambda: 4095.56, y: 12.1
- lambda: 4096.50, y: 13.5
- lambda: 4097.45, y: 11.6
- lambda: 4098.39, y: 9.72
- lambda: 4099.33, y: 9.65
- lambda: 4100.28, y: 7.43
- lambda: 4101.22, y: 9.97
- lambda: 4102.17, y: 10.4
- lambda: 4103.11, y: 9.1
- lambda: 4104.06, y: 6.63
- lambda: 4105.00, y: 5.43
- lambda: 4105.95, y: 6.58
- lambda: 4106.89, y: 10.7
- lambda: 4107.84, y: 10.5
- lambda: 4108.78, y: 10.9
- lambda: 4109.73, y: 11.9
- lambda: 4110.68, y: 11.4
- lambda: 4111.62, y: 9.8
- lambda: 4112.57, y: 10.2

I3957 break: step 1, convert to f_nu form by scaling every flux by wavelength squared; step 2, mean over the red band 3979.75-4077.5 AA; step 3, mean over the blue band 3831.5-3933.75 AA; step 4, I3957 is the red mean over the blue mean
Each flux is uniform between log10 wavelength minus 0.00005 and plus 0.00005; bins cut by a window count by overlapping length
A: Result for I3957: 1.42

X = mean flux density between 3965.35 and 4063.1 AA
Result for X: 12.5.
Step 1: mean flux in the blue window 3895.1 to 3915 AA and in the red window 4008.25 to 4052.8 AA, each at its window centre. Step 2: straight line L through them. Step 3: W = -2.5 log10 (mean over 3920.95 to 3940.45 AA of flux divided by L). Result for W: 0.24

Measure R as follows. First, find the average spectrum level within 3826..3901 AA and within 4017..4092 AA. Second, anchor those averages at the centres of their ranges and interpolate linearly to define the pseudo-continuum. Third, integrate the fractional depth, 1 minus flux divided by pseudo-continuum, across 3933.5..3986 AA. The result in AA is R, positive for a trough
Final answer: 8.3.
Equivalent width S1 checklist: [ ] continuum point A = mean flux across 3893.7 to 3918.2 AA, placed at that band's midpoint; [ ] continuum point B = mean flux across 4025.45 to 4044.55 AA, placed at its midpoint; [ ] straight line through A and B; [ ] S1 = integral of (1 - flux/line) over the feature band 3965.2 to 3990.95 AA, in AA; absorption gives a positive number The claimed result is 6.8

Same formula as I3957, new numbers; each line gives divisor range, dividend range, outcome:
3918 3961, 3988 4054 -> 1.35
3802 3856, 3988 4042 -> 1.66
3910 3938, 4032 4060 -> 1.39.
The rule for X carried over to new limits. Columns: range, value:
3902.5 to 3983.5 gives 10.2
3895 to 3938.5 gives 10.5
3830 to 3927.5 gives 10.1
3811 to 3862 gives 9.09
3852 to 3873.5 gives 12.1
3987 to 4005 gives 12.9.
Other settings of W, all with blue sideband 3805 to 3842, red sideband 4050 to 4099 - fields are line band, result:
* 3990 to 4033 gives -0.154 mag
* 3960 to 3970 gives 0.345 mag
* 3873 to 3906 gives 0.035 mag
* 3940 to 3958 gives -0.082 mag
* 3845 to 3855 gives -0.123 mag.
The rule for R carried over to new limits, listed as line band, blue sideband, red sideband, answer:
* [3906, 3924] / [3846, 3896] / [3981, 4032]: -1.4 AA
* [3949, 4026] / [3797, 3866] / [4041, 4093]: 2.2 AA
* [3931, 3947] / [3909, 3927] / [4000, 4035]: 4.6 AA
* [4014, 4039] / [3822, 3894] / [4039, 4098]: -2.9 AA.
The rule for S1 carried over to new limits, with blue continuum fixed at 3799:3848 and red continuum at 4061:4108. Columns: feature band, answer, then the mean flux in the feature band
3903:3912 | -2.4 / 12.1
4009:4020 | -3.2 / 14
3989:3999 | -2.4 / 13.2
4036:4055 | -4.9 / 14.2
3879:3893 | 1.0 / 8.57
